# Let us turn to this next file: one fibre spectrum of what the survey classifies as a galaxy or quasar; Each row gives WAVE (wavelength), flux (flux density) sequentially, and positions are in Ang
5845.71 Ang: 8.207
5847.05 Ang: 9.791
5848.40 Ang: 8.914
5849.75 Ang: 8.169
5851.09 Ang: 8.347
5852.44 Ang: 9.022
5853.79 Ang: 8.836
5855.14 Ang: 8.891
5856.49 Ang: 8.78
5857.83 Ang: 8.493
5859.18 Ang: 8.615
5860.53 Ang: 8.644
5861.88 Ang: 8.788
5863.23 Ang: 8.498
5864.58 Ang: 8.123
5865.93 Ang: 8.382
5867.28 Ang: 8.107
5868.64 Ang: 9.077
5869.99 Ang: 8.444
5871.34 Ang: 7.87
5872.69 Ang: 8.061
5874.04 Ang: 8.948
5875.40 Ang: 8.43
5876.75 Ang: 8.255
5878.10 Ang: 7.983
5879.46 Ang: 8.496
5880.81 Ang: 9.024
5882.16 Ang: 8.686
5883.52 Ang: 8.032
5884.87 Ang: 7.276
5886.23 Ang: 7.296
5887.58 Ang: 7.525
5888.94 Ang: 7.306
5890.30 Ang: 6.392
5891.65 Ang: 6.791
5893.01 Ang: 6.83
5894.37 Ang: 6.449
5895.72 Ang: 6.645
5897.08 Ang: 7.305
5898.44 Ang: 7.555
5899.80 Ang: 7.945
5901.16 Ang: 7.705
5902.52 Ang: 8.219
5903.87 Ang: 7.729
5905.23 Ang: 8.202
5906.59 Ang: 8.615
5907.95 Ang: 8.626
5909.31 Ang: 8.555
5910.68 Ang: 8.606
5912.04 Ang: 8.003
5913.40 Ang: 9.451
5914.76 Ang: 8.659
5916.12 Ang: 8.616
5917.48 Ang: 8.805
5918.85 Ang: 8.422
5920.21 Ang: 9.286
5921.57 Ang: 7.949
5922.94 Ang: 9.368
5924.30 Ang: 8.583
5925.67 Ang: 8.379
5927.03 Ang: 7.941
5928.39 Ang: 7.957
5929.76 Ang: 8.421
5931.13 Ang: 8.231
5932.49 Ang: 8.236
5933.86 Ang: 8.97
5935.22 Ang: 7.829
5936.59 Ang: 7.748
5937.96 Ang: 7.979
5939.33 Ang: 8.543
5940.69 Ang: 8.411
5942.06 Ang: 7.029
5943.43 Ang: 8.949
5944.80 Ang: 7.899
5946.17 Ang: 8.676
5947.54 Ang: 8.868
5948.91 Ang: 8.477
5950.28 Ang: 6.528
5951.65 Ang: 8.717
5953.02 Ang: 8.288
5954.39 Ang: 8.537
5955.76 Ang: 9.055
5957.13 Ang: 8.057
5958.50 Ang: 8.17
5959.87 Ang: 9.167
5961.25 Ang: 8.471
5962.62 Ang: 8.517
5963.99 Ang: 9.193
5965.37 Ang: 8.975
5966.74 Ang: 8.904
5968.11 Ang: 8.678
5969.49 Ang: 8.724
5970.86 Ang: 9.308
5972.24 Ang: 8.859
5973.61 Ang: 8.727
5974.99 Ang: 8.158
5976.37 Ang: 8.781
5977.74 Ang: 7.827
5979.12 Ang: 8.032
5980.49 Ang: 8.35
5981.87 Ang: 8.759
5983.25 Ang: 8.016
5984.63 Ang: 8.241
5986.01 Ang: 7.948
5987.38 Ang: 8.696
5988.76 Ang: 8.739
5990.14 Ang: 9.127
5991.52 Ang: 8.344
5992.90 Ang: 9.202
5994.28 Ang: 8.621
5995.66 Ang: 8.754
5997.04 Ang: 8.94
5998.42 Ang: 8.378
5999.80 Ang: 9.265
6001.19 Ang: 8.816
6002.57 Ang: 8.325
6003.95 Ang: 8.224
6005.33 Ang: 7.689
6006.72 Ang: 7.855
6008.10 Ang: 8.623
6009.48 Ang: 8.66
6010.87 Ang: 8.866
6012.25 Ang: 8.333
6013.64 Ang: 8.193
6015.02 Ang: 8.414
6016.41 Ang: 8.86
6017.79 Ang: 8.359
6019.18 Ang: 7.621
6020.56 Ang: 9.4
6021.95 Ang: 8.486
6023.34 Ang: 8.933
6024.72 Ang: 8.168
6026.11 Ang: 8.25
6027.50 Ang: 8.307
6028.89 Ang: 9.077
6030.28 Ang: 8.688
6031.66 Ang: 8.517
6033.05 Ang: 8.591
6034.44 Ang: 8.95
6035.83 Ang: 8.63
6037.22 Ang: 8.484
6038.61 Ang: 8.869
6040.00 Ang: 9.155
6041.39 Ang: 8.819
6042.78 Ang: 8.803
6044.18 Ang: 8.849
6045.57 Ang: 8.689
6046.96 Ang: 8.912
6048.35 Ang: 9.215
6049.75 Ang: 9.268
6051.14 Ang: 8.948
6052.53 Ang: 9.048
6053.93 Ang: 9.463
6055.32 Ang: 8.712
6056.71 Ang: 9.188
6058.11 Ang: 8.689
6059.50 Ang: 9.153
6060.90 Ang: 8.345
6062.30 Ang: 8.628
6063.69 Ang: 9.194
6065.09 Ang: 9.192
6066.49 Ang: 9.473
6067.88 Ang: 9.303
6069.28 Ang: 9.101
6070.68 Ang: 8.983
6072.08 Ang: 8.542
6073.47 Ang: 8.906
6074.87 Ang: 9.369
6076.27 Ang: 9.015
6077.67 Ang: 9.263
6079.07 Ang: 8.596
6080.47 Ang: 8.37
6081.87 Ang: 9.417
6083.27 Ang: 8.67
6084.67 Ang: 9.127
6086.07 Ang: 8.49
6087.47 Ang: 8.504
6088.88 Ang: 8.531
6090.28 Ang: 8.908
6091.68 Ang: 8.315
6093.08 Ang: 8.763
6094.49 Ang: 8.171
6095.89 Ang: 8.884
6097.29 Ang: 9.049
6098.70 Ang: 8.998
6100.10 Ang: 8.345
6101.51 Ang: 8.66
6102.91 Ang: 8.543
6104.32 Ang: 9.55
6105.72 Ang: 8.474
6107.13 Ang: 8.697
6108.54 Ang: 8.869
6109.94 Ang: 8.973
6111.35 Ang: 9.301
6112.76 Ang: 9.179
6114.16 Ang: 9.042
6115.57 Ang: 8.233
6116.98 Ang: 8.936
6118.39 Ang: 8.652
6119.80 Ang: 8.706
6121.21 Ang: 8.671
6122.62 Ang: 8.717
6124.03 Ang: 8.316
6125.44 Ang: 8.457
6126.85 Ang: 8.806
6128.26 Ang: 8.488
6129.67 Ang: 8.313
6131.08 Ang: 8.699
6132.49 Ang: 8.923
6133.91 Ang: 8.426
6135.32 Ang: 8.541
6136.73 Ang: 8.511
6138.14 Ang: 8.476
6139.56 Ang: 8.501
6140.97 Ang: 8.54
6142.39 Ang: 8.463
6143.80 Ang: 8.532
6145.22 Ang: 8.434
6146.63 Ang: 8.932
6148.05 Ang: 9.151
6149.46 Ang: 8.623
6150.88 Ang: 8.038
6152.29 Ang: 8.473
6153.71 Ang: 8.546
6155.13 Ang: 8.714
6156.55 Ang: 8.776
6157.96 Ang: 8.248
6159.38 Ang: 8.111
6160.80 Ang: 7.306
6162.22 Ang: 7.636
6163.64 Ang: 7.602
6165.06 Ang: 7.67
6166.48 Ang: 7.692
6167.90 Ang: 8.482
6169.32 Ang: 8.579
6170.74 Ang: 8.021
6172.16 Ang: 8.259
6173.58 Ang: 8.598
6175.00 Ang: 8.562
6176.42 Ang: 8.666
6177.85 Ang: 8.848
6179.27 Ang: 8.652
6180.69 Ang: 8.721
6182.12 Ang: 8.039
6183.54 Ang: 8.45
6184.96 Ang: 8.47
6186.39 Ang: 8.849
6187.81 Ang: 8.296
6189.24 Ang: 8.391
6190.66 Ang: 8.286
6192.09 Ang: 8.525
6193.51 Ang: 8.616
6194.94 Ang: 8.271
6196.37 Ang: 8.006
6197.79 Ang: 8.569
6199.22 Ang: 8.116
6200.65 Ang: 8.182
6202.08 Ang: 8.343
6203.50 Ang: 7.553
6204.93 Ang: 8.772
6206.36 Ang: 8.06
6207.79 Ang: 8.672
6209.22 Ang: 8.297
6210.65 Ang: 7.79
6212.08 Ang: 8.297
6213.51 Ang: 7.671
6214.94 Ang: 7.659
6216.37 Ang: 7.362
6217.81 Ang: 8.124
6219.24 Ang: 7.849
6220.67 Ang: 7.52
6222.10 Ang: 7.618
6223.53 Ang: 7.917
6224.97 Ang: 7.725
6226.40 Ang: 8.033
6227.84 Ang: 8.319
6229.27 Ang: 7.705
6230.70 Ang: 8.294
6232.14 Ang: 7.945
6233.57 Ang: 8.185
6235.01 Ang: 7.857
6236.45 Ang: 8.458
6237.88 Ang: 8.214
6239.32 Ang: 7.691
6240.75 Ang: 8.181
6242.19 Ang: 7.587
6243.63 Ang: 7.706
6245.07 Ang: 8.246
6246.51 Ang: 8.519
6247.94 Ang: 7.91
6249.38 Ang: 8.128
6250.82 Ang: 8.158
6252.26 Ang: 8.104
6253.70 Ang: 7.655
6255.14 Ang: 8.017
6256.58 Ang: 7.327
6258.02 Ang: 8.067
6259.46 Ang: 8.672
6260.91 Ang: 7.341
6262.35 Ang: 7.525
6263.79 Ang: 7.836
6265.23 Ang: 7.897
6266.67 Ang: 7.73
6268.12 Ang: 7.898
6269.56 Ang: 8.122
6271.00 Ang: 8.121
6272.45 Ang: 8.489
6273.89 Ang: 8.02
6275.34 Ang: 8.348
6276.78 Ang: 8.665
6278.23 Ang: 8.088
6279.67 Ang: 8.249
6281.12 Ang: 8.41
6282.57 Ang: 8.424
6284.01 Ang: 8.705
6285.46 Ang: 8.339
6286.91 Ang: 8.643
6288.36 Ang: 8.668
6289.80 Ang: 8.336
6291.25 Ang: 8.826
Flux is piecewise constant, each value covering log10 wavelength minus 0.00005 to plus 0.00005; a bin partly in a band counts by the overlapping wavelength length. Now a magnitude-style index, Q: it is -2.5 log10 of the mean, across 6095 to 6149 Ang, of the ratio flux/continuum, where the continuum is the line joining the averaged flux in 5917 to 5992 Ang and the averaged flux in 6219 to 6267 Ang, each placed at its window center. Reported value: -0.07 mag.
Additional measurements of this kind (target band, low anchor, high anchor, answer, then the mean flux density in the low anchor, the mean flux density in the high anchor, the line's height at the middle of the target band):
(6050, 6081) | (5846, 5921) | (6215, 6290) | -0.11 mag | 8.23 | 8.05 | 8.14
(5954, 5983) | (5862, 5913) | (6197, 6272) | -0.09 mag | 7.96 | 7.99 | 7.97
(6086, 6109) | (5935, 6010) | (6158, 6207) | -0.04 mag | 8.47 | 8.27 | 8.35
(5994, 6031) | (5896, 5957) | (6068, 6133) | 0.00 mag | 8.3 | 8.78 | 8.54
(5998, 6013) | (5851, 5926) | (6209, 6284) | -0.04 mag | 8.21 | 8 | 8.14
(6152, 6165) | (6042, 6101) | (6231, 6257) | 0.04 mag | 8.89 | 8.01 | 8.44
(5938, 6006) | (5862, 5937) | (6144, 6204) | -0.04 mag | 8.13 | 8.35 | 8.19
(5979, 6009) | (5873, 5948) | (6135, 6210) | -0.04 mag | 8.12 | 8.37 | 8.2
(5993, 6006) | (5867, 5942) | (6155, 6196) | -0.05 mag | 8.11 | 8.31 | 8.18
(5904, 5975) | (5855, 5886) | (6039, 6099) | 0.01 mag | 8.41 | 8.91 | 8.58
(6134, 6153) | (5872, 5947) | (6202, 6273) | -0.07 mag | 8.11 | 7.98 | 8.02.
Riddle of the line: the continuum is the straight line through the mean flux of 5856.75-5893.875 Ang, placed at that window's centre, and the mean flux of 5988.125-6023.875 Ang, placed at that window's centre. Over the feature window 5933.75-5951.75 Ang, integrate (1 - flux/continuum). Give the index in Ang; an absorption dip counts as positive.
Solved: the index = 0.4 Ang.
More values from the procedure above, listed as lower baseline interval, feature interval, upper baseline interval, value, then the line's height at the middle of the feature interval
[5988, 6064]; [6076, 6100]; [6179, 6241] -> -0.7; 8.51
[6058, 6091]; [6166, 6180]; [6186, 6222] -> -0.2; 8.33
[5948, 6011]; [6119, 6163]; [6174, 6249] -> -1.1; 8.28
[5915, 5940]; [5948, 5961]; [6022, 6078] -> 0.3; 8.51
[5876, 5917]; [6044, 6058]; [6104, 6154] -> -1.0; 8.41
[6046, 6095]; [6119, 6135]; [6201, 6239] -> 0.0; 8.57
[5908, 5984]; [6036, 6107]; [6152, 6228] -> -4.7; 8.33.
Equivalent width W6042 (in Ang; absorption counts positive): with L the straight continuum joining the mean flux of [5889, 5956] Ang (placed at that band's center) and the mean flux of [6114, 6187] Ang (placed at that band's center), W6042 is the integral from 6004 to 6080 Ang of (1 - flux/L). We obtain -4.2 Ang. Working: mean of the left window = 8.13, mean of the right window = 8.46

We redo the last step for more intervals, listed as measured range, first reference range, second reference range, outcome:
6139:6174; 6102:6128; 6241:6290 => 1.2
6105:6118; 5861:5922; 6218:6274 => -1.4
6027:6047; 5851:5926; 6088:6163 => -0.7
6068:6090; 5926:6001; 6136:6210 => -1.2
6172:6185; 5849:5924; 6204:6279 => -0.8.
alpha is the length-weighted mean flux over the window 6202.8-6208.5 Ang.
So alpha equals 8.26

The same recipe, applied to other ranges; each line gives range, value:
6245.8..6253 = 8.17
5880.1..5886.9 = 8.07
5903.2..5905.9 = 7.96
